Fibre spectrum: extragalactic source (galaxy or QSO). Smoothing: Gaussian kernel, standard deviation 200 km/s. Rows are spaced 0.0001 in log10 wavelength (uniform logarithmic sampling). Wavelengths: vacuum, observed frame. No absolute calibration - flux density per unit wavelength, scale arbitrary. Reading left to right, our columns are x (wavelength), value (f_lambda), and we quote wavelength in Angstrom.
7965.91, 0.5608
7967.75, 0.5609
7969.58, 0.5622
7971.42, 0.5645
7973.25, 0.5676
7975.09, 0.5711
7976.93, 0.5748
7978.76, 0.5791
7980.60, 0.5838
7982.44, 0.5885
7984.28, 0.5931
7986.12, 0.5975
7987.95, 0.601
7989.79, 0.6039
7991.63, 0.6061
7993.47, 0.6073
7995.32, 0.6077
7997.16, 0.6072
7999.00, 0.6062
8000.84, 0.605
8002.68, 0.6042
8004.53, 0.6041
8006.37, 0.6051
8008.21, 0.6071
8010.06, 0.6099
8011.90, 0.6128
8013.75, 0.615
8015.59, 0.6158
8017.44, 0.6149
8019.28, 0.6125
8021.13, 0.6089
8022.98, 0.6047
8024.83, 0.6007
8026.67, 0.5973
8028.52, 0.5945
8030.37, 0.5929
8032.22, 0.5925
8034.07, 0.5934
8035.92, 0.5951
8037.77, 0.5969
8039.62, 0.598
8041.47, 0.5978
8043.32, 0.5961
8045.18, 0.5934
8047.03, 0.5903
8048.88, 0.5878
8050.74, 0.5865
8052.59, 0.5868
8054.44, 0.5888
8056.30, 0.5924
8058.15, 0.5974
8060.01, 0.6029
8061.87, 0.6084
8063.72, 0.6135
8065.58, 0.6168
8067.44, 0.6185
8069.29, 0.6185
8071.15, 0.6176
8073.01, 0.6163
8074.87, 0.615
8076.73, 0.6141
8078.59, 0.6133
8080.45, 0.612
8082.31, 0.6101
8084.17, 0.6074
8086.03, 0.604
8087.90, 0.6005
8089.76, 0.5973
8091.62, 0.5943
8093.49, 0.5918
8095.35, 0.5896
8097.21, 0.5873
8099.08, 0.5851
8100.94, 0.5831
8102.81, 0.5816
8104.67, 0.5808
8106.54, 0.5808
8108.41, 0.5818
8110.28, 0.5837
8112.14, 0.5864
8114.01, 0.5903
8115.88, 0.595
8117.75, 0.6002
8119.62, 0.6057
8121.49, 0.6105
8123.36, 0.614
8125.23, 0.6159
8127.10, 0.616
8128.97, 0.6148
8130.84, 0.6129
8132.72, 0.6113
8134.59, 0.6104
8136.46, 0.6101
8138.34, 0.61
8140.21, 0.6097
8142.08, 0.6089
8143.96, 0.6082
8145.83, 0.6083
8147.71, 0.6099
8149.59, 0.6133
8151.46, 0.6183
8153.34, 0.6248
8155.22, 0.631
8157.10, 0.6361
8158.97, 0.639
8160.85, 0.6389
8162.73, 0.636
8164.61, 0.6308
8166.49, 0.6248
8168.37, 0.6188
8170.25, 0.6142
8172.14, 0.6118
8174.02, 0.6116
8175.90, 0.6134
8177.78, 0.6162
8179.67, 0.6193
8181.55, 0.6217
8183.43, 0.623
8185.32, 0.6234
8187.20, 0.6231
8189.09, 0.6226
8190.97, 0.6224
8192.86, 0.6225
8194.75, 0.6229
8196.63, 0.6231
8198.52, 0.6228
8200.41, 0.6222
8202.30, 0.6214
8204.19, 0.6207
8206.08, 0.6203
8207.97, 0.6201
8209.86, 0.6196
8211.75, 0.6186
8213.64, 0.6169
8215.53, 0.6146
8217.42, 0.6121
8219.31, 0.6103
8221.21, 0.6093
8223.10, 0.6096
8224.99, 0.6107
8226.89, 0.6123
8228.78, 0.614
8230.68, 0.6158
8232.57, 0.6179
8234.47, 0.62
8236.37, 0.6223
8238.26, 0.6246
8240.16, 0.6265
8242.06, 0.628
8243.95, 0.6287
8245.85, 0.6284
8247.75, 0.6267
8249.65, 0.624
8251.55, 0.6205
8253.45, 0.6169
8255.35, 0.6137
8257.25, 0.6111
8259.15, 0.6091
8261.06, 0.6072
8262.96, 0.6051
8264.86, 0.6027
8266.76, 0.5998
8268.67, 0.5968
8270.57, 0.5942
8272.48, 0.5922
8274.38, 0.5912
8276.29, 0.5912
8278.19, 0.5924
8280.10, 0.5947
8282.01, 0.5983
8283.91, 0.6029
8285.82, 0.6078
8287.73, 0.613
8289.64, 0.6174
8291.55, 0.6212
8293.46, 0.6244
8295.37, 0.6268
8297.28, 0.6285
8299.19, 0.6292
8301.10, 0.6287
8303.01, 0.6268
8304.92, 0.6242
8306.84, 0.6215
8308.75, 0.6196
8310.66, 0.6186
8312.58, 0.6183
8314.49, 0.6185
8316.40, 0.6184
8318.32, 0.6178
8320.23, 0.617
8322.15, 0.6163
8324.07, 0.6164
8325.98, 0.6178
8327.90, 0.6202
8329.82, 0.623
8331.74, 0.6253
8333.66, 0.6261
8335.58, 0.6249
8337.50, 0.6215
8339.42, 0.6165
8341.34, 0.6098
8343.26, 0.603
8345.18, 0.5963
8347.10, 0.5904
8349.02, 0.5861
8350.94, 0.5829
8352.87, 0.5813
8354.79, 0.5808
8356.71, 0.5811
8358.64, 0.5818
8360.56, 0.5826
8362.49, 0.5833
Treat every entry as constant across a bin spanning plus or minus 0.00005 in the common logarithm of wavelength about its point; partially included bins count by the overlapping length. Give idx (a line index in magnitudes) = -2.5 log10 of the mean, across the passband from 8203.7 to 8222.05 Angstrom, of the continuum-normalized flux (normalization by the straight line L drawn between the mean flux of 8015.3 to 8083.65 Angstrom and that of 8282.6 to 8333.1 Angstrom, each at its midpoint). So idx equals -0.004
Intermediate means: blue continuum 0.603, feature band 0.616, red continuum 0.62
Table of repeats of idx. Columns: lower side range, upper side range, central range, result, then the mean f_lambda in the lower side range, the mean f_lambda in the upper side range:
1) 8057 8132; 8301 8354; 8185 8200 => -0.03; 0.602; 0.613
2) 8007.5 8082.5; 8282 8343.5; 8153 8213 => -0.02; 0.604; 0.619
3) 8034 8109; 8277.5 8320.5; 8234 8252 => -0.02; 0.599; 0.617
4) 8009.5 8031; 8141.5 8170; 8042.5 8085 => 0.01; 0.607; 0.623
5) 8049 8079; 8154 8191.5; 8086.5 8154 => 0.03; 0.606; 0.624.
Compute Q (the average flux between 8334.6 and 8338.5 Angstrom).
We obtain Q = 0.623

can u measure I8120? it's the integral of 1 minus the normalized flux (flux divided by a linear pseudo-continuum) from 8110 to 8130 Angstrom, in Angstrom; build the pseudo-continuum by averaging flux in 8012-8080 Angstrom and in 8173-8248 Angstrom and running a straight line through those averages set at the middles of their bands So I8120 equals 0.2 Angstrom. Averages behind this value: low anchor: 0.603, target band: 0.604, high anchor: 0.619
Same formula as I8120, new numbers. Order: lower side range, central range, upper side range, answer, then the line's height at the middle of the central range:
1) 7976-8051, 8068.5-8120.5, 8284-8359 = 0.5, 0.603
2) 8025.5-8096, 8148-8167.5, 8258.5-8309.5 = -0.8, 0.605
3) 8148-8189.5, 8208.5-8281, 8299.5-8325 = 1.1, 0.622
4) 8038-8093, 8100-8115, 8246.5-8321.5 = 0.5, 0.605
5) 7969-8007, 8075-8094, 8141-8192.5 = 0.1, 0.608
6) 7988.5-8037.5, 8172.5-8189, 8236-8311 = -0.2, 0.611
